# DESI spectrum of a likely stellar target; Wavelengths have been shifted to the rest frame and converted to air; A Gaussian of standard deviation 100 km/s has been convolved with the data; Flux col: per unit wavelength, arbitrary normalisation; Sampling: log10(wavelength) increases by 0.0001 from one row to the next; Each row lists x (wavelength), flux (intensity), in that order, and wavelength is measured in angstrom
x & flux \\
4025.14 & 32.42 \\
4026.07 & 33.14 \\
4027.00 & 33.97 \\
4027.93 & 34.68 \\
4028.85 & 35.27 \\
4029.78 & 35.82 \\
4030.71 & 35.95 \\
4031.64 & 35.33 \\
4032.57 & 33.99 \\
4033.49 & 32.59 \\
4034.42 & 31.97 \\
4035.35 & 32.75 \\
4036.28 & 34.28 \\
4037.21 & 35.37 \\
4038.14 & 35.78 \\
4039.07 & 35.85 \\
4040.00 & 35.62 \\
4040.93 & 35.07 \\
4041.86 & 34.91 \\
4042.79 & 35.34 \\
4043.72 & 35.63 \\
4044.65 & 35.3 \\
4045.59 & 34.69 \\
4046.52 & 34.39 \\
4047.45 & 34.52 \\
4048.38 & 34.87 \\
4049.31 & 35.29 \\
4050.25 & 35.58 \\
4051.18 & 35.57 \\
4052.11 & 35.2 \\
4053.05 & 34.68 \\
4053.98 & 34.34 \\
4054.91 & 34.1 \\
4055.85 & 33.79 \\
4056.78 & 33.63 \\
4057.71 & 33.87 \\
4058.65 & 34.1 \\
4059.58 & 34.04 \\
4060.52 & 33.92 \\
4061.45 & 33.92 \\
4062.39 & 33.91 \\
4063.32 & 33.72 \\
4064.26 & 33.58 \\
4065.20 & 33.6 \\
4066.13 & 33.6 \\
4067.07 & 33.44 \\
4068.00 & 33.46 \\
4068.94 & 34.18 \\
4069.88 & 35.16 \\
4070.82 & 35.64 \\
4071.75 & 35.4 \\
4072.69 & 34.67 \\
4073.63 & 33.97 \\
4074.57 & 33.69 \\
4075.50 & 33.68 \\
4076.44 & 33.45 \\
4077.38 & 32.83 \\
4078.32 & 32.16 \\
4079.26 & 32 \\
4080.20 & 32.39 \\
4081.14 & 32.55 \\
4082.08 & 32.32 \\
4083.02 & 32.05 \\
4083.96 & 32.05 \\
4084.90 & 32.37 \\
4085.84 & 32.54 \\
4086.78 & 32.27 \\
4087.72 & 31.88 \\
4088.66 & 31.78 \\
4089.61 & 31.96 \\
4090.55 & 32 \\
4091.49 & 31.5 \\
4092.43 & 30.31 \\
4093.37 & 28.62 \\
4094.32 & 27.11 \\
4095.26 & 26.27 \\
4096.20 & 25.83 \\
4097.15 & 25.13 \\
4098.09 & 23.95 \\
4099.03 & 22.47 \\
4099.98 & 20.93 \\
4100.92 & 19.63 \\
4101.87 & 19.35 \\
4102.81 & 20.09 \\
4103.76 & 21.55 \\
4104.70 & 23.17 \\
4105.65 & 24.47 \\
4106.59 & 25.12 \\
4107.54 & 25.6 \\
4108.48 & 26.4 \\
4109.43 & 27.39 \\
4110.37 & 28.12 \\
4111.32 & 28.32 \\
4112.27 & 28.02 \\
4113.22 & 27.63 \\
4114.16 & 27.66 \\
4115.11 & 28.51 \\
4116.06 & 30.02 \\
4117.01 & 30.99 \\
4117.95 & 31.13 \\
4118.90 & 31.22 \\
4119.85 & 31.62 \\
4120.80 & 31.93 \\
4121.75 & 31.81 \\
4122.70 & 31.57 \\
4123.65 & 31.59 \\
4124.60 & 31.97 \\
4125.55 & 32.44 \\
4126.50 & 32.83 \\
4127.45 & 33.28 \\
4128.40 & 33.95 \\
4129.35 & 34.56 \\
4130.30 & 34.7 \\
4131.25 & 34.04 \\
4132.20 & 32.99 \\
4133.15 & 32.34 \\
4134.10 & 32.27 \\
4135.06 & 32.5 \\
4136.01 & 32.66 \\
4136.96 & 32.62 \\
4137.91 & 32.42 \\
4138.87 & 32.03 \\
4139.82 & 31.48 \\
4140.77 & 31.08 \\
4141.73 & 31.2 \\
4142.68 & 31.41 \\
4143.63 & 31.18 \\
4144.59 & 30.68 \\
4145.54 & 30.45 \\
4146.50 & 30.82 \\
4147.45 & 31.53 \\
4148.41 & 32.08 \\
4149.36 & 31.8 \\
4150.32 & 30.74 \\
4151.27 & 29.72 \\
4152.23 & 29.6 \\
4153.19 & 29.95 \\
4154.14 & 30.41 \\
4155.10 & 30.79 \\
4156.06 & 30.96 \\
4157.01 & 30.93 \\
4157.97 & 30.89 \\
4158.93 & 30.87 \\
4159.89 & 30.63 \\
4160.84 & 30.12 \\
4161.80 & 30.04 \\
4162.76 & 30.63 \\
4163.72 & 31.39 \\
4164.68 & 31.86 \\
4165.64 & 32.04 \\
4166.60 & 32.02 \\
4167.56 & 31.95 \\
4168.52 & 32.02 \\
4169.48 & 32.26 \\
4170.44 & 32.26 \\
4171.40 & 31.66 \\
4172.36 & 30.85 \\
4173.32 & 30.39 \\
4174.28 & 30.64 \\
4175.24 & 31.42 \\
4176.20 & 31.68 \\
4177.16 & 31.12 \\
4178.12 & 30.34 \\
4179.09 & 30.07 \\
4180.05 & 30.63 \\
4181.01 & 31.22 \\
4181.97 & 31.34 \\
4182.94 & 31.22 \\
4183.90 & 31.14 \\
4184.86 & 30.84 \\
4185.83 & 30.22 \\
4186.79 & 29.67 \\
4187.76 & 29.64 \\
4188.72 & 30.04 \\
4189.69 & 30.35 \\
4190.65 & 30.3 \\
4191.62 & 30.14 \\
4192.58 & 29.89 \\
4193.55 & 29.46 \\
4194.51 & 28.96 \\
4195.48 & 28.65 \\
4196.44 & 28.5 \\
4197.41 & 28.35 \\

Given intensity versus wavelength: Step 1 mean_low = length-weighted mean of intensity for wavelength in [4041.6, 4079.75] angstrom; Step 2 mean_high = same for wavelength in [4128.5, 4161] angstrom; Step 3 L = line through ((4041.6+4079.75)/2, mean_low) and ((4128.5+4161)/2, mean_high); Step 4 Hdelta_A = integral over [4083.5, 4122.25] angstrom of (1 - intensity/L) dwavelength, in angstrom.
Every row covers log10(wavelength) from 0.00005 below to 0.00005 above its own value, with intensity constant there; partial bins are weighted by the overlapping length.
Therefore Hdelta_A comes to 6.04 angstrom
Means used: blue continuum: 34.2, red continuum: 31.6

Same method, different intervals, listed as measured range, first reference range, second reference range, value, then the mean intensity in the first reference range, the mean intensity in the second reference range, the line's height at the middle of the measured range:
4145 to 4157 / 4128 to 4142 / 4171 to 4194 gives 0.5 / 32.7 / 30.6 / 32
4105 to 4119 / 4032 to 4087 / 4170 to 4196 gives 2.0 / 34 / 30.5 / 32.5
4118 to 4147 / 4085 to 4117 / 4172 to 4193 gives -3.9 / 27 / 30.6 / 28.4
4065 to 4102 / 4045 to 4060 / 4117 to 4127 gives 2.9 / 34.5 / 31.8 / 33.3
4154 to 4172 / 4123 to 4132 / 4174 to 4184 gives 0.2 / 33.2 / 31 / 31.7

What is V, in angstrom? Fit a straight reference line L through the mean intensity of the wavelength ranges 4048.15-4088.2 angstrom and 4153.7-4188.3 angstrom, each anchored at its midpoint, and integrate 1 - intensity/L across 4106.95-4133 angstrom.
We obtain 1.27 angstrom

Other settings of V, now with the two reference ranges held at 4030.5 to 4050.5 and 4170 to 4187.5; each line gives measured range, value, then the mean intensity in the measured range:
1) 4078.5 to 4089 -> 0.4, 32.2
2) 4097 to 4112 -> 4.1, 23.9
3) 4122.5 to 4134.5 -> -0.3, 33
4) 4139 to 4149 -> 0.2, 31.2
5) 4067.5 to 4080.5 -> 0.0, 33.8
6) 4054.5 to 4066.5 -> 0.1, 33.8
